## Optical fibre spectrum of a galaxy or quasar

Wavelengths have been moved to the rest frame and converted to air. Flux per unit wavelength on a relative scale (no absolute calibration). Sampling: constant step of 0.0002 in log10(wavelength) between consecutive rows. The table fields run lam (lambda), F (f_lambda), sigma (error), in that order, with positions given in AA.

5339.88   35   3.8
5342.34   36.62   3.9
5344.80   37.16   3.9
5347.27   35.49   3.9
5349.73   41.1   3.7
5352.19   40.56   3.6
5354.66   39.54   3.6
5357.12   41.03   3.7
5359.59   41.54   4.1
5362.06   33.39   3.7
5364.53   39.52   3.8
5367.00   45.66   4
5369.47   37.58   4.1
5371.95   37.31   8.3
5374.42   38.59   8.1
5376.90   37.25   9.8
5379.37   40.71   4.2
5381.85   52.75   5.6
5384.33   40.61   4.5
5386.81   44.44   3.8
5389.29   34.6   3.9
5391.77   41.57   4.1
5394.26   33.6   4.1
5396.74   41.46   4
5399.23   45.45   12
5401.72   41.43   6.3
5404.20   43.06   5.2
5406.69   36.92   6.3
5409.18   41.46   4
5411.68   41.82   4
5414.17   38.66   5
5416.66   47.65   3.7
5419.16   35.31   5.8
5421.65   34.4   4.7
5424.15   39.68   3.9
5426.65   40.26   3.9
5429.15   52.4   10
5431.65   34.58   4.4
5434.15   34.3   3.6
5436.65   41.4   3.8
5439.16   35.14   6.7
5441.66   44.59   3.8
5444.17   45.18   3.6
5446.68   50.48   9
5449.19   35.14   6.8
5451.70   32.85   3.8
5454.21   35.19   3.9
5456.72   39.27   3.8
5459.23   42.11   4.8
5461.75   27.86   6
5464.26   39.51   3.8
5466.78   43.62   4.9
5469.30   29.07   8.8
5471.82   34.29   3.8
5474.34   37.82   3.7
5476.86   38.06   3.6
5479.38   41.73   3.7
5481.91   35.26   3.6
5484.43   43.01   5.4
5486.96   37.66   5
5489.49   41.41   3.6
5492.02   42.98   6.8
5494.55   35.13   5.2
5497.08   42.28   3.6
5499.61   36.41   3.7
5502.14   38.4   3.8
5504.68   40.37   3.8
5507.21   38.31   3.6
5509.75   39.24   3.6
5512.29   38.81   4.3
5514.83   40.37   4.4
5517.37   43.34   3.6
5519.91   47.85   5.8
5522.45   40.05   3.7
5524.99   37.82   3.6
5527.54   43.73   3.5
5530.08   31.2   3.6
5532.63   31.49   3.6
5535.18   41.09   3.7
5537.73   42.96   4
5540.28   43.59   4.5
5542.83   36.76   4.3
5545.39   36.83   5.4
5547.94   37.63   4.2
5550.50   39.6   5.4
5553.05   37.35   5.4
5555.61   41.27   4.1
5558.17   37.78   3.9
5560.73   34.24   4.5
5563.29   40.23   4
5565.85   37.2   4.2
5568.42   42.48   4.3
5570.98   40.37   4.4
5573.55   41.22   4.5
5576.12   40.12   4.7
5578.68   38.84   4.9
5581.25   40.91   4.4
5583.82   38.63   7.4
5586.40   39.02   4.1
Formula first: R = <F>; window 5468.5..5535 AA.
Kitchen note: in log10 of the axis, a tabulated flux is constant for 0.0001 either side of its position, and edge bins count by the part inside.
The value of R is 38.8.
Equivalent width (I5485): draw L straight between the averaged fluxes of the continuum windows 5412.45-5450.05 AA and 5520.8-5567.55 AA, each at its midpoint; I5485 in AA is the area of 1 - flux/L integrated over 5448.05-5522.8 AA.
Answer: 1.9 AA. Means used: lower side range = 40.7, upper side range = 38.5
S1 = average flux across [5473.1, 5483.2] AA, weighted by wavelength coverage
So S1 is 38.2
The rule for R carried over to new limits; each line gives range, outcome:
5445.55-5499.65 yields 38.2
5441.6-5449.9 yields 44.3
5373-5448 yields 41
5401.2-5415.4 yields 40.5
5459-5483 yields 36.7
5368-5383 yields 40.7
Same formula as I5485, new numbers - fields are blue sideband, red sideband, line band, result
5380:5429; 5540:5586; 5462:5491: 1.6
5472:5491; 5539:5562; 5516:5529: -1.3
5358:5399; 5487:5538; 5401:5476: 1.4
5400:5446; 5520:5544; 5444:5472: 1.7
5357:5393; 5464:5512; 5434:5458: -0.2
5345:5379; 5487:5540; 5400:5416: -0.7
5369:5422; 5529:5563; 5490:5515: -0.4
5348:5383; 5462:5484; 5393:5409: -0.4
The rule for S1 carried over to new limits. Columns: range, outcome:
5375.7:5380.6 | 39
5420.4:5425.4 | 37.1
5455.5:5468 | 38.5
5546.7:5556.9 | 39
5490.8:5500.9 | 39.2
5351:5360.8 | 40.7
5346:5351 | 38.3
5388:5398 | 37.8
